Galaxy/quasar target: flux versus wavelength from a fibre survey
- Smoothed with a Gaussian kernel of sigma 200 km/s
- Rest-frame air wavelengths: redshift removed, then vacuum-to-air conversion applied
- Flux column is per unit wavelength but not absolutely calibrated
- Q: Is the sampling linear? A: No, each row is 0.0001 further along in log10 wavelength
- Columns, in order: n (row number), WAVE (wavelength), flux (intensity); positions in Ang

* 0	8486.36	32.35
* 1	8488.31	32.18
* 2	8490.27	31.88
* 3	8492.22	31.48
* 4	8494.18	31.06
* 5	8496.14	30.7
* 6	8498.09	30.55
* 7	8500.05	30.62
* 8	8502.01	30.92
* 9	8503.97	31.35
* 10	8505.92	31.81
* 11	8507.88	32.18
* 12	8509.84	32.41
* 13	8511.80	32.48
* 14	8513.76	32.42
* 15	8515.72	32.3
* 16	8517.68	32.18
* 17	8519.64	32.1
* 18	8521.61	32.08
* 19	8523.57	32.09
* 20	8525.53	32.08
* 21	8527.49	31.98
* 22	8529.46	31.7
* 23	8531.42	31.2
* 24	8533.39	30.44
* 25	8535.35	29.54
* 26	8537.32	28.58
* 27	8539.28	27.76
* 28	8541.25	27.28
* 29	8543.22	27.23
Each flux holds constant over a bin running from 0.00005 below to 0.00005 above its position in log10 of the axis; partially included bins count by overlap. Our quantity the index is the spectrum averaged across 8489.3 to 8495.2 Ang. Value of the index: 31.5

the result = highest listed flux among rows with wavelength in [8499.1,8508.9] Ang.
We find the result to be 32.18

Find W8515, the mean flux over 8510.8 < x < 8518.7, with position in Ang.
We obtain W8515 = 32.4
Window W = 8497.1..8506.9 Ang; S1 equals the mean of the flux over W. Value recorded 31.1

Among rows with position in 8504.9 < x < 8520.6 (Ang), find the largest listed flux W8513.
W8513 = 32.48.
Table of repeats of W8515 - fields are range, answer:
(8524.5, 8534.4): 31.5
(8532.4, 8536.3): 30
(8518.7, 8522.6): 32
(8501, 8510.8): 31.7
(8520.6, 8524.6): 32.1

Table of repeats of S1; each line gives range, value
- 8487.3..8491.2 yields 32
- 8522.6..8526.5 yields 32.1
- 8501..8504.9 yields 31.1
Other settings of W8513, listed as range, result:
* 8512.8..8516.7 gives 32.42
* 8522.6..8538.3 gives 32.09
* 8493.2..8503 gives 31.06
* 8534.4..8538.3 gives 29.54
